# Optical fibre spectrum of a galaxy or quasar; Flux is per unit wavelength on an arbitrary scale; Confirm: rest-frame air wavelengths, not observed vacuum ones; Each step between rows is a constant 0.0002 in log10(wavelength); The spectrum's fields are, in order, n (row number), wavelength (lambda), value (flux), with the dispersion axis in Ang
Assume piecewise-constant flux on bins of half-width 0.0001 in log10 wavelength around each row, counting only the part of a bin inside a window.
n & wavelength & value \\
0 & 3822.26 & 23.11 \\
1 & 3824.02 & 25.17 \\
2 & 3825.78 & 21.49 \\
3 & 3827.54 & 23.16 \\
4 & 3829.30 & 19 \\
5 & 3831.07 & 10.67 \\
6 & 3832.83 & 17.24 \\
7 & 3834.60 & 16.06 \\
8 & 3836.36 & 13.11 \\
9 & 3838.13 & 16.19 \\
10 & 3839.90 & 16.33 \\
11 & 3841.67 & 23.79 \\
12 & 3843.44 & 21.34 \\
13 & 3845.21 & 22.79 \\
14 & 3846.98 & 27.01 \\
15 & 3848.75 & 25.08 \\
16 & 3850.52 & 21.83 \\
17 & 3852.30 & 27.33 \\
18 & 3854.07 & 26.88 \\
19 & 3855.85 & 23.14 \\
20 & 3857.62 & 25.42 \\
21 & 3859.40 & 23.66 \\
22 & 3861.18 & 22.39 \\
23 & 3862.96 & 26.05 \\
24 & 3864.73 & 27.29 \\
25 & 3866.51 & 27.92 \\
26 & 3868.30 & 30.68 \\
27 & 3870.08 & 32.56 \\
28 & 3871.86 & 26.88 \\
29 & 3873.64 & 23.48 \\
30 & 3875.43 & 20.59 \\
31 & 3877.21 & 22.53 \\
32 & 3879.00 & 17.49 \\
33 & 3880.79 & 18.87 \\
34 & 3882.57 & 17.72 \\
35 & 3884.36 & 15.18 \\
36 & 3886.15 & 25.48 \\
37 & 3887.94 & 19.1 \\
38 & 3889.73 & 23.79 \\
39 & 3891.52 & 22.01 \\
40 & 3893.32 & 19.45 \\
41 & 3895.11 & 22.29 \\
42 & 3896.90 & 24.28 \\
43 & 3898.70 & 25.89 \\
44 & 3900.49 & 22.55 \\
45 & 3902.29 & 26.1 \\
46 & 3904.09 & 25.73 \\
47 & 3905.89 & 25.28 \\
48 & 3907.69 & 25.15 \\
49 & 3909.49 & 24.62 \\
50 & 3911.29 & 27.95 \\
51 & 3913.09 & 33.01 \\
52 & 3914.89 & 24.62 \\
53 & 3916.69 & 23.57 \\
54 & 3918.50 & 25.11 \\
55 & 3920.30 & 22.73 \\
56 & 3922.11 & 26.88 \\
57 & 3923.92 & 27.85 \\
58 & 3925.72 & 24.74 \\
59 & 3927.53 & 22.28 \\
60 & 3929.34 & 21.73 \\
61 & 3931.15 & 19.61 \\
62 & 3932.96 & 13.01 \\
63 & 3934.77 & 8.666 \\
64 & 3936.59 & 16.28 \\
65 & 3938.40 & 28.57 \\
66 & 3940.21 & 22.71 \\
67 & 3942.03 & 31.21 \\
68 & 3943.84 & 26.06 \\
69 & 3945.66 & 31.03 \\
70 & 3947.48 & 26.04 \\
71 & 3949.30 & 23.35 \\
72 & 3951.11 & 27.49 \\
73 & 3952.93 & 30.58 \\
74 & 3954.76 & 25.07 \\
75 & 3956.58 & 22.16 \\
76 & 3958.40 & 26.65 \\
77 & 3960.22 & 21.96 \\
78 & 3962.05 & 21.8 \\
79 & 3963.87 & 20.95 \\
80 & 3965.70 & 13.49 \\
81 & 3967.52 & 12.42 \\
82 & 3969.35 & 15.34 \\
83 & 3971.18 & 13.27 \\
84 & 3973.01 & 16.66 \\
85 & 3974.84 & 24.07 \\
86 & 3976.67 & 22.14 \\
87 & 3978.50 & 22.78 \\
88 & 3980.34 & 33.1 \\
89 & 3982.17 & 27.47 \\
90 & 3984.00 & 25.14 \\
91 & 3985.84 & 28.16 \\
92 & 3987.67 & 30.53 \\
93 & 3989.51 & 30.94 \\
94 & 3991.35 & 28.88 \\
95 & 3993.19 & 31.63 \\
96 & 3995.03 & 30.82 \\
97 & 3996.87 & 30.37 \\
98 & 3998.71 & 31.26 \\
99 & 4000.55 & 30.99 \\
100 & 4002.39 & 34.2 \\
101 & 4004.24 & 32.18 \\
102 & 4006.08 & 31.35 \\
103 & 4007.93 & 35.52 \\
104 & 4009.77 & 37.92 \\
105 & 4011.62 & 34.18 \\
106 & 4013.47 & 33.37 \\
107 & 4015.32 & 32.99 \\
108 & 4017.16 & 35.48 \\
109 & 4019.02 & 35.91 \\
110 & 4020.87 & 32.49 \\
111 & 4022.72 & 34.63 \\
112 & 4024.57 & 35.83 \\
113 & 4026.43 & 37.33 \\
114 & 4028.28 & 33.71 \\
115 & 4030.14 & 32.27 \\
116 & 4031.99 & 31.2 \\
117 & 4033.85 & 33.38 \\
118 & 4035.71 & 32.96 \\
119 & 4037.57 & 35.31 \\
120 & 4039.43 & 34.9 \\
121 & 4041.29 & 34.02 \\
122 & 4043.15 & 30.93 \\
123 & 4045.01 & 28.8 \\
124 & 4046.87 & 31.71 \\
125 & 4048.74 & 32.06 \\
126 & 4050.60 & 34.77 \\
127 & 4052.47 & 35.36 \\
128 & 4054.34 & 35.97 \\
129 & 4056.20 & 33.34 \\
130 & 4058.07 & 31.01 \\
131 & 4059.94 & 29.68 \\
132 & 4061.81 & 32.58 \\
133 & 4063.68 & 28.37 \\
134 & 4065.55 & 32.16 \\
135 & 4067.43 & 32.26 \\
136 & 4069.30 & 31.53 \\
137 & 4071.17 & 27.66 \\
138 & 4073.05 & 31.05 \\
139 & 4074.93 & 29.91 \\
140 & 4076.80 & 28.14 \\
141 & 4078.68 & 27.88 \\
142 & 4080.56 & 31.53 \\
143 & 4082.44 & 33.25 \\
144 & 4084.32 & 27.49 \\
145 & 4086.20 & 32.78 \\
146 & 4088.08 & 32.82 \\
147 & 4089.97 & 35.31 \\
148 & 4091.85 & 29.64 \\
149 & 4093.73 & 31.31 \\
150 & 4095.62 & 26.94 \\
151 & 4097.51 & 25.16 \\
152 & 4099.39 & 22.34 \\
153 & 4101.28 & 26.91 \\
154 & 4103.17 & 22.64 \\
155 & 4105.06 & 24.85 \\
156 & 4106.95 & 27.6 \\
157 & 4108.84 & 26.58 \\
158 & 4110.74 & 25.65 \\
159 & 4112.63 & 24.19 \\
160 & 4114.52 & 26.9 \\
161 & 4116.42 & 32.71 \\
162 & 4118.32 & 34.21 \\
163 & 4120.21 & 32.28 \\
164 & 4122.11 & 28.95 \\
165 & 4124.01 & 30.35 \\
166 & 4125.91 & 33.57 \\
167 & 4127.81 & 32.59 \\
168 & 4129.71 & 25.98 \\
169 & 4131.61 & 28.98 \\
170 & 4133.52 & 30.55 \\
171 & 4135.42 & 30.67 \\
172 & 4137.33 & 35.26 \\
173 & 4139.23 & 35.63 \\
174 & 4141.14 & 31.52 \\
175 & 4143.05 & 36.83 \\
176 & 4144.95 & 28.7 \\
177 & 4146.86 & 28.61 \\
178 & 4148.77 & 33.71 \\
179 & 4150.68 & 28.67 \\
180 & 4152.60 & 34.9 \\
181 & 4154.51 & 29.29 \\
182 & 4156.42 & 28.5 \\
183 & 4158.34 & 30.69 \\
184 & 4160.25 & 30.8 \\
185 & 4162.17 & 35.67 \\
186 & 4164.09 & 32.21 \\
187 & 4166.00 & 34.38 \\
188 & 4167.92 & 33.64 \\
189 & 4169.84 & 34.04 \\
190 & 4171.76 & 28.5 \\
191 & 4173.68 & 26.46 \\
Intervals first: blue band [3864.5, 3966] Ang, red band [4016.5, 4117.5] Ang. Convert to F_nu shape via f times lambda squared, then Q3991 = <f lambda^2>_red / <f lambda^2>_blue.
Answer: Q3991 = 1.40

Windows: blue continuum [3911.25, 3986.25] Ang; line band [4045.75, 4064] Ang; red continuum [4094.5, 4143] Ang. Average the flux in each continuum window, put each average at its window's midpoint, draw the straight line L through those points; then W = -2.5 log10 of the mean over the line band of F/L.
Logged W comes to -0.21 mag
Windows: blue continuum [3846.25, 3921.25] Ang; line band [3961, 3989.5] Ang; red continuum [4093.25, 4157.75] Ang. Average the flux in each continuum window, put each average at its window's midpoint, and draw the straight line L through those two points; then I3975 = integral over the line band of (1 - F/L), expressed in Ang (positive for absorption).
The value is 4.5 Ang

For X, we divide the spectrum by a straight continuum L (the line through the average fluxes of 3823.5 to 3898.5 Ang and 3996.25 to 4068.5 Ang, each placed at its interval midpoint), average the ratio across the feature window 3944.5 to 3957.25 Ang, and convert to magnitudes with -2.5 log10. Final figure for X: 0.054 mag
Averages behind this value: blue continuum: 22.2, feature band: 26.6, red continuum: 33.2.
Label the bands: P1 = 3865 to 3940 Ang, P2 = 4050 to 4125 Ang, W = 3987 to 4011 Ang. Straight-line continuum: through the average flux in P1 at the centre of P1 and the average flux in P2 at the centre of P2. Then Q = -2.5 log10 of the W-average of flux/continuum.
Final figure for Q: -0.20 mag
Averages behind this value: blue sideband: 23.2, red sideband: 29.8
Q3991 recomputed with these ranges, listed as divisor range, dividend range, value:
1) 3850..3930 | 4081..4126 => 1.33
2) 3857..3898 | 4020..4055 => 1.56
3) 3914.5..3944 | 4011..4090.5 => 1.53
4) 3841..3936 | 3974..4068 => 1.45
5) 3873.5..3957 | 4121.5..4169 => 1.51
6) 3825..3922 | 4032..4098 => 1.51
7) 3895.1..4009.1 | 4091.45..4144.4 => 1.27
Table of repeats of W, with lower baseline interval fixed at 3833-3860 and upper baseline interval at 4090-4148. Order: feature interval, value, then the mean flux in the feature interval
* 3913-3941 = 0.08 mag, 22.3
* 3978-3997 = -0.13 mag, 29.2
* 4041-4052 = -0.17 mag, 32.1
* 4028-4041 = -0.23 mag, 33.4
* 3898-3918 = -0.10 mag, 25.8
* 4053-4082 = -0.11 mag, 31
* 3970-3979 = 0.29 mag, 19.5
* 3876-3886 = 0.20 mag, 19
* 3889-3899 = 0.02 mag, 22.8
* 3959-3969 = 0.35 mag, 18.2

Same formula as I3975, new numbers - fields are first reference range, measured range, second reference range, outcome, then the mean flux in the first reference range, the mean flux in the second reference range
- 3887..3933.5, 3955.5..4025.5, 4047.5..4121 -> -2.8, 23.9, 29.9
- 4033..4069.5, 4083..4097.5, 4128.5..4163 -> 0.7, 32.6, 31.4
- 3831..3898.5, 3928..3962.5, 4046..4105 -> 2.8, 22.4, 30.3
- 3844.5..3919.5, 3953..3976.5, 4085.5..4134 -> 5.4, 24.3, 28.9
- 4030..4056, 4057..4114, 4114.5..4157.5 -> 6.0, 33.2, 31.4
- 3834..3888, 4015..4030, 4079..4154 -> -4.1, 22.8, 29.9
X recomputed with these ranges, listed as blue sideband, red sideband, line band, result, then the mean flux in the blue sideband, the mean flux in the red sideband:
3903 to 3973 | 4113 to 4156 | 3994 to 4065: -0.229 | 23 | 31.3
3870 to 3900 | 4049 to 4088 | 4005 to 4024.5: -0.201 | 21.9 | 31.4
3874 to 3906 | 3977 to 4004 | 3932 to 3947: 0.158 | 21.9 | 29.6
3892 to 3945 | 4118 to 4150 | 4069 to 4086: -0.013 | 23.7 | 31.6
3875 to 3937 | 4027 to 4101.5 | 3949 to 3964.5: 0.029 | 22.4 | 31.3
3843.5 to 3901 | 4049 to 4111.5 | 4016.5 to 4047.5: -0.182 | 23.6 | 29.9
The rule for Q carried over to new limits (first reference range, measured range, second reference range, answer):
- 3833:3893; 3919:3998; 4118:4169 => 0.081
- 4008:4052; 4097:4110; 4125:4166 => 0.275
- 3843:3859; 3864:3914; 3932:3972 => -0.025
